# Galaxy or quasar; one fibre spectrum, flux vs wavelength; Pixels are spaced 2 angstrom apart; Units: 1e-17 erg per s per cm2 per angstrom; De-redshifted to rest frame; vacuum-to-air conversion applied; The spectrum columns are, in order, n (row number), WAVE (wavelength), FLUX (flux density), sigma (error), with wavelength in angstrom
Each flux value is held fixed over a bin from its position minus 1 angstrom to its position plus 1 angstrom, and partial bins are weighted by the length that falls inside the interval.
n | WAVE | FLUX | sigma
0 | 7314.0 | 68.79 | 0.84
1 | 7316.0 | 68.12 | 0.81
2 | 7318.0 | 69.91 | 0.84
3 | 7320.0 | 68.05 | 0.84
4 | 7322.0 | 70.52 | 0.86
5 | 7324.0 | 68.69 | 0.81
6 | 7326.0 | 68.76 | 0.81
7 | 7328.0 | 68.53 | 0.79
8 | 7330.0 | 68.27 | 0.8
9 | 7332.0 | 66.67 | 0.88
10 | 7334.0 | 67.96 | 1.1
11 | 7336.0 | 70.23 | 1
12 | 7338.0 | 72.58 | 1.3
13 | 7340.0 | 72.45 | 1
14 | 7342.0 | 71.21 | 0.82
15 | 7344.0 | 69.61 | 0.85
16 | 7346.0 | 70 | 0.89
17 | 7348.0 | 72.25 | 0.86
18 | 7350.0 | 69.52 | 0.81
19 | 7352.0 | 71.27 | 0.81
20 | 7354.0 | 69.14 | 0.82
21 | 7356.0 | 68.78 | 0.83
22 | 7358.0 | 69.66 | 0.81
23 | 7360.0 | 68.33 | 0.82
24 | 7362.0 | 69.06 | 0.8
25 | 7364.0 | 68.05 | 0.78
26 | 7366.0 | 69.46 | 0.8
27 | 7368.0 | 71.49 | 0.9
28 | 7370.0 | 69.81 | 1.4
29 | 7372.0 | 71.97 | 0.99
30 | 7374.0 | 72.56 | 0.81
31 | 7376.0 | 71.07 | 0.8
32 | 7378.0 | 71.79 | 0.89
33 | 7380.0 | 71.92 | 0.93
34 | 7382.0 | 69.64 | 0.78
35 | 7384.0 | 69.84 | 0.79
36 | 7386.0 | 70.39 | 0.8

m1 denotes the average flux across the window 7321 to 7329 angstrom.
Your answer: 69.1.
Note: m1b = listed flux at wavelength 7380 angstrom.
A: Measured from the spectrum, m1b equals 71.92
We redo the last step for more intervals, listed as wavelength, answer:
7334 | 67.96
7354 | 69.14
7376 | 71.07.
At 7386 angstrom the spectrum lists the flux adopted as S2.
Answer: 70.39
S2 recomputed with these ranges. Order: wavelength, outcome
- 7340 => 72.45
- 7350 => 69.52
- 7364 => 68.05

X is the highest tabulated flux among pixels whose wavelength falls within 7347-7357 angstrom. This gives 72.25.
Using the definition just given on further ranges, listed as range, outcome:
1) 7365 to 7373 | 71.97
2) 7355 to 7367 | 69.66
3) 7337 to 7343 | 72.58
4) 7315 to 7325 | 70.52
